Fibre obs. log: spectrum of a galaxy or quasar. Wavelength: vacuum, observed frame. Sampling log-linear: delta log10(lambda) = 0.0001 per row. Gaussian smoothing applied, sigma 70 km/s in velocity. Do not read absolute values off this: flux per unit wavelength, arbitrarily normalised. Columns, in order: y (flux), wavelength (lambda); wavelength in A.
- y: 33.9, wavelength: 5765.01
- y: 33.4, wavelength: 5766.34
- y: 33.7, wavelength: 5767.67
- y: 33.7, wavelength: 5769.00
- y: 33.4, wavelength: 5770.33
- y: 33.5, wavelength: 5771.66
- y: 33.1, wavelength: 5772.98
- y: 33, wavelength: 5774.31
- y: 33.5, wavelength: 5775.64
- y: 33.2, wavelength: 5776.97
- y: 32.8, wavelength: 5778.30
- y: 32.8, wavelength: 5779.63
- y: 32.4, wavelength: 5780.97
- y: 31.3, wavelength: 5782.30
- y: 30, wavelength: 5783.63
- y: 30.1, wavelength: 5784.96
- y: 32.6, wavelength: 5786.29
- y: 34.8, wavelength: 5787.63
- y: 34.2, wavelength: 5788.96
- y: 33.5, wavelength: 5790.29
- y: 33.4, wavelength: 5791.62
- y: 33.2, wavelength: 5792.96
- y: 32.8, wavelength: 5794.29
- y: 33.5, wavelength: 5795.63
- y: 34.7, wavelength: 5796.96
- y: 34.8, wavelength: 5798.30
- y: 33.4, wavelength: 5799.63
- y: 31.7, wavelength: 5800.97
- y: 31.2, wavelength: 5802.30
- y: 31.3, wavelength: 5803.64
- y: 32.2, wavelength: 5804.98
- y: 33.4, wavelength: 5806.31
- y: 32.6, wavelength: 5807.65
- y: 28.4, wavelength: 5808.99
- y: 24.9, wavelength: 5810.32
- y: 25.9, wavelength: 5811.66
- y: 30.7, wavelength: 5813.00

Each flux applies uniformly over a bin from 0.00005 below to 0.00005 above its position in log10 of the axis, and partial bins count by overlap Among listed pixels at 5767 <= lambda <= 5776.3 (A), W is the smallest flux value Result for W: 33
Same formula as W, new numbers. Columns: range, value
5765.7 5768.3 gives 33.4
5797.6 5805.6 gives 31.2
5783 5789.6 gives 30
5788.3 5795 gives 32.8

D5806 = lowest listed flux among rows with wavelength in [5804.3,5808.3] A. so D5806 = 32.2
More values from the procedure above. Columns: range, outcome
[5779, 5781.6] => 32.4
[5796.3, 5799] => 34.7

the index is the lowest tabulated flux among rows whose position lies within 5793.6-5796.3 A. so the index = 32.8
